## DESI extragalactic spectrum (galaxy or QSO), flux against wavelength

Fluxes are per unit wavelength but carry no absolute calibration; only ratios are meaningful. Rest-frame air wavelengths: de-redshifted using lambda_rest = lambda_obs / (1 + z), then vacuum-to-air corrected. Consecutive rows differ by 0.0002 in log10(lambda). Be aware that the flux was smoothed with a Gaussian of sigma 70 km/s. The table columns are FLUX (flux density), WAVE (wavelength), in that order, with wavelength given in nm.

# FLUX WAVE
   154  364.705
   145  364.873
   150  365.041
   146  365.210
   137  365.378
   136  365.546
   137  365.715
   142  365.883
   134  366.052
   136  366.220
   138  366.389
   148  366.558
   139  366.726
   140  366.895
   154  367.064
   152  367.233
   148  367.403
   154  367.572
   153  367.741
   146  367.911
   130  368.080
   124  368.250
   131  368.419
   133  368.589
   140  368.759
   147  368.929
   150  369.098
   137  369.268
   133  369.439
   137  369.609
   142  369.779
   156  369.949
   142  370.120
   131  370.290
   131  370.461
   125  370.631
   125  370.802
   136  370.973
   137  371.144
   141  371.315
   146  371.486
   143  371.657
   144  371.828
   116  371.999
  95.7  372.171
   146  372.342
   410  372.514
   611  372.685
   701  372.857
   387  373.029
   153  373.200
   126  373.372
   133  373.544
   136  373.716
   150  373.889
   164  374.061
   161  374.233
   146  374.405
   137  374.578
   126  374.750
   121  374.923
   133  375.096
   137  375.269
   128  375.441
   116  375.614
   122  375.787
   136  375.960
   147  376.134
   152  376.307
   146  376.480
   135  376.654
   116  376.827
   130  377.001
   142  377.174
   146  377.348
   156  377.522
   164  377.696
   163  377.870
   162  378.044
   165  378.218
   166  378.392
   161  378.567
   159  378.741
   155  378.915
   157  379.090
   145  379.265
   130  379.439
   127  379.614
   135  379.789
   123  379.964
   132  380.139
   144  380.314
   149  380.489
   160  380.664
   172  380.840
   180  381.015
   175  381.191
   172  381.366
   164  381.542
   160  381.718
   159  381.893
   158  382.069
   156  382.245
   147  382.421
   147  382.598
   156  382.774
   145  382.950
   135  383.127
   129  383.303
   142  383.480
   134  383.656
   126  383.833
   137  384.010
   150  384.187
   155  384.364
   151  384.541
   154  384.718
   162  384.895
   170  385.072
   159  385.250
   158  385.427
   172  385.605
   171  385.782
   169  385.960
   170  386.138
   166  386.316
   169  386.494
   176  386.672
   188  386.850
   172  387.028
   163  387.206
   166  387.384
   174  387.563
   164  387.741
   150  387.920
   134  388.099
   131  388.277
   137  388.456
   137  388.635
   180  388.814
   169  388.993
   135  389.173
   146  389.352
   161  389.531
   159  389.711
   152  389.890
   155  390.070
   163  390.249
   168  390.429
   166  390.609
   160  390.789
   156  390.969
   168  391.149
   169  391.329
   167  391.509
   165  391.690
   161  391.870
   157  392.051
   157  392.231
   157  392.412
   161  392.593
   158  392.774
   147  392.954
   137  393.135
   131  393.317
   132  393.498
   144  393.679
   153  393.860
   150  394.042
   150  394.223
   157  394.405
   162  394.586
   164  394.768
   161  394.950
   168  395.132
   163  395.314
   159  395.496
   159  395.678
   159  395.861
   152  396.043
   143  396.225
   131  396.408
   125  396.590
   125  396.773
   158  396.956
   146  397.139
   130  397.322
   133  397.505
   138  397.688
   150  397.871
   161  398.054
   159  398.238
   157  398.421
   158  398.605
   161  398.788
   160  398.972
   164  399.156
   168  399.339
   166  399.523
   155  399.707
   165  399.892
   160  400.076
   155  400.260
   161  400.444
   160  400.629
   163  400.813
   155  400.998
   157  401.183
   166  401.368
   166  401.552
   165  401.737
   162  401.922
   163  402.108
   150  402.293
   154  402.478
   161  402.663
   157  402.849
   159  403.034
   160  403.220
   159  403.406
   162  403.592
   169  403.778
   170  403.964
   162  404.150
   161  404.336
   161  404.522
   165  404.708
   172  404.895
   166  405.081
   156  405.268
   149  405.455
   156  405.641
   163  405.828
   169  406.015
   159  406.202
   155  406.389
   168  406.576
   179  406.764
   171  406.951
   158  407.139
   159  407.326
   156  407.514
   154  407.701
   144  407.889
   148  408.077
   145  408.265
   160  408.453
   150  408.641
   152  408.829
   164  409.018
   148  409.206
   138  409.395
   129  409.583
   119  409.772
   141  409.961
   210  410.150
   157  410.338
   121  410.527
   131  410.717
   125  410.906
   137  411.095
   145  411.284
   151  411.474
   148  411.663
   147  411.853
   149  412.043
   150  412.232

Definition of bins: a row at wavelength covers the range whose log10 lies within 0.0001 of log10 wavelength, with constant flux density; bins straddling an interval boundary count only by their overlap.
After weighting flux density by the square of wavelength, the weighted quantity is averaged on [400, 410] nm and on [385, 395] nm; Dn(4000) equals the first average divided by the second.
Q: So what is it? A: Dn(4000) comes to 1.1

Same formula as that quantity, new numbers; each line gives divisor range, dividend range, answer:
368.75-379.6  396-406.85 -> 1.10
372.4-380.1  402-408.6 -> 1.05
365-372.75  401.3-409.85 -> 1.24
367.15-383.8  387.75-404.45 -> 1.09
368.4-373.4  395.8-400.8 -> 0.92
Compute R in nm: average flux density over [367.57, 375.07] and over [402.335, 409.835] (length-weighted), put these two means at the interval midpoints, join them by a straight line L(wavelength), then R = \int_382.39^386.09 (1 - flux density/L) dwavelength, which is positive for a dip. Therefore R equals 0.36 nm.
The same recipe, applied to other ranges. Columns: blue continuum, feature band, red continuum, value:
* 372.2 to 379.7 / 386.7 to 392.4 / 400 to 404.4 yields 0.34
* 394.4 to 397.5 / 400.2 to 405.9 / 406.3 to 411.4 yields -0.40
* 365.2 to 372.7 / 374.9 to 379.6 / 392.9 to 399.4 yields 0.21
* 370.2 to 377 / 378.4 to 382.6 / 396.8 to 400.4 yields 0.40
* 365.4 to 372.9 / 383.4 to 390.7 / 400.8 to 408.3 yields 0.23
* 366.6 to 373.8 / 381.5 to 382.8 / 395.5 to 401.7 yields 0.08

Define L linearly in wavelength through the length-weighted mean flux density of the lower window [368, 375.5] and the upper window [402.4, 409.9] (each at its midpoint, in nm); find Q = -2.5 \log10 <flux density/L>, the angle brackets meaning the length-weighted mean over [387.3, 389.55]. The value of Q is 0.09 mag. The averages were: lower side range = 173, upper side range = 157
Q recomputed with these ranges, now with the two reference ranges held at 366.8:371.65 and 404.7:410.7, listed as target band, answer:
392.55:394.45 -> 0.021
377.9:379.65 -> -0.073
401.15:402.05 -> -0.074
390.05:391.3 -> -0.102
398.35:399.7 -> -0.069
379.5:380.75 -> 0.046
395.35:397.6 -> 0.051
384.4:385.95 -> -0.112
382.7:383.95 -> 0.059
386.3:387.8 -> -0.166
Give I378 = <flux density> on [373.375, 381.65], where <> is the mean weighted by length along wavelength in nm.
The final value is 146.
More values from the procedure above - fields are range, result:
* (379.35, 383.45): 150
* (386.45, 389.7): 158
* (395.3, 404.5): 156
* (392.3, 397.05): 150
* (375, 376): 128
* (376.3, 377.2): 135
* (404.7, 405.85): 161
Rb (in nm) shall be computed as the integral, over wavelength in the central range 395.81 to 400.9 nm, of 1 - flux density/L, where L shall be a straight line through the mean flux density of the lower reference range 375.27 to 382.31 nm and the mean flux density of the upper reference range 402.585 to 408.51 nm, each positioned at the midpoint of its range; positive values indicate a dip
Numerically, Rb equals 0.17 nm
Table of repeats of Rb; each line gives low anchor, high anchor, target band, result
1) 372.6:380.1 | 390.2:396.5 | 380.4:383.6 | 0.21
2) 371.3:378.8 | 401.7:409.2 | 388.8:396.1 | 0.45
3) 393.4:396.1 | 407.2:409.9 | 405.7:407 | -0.15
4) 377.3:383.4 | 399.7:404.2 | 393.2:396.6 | 0.15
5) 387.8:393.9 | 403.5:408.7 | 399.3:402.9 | -0.05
